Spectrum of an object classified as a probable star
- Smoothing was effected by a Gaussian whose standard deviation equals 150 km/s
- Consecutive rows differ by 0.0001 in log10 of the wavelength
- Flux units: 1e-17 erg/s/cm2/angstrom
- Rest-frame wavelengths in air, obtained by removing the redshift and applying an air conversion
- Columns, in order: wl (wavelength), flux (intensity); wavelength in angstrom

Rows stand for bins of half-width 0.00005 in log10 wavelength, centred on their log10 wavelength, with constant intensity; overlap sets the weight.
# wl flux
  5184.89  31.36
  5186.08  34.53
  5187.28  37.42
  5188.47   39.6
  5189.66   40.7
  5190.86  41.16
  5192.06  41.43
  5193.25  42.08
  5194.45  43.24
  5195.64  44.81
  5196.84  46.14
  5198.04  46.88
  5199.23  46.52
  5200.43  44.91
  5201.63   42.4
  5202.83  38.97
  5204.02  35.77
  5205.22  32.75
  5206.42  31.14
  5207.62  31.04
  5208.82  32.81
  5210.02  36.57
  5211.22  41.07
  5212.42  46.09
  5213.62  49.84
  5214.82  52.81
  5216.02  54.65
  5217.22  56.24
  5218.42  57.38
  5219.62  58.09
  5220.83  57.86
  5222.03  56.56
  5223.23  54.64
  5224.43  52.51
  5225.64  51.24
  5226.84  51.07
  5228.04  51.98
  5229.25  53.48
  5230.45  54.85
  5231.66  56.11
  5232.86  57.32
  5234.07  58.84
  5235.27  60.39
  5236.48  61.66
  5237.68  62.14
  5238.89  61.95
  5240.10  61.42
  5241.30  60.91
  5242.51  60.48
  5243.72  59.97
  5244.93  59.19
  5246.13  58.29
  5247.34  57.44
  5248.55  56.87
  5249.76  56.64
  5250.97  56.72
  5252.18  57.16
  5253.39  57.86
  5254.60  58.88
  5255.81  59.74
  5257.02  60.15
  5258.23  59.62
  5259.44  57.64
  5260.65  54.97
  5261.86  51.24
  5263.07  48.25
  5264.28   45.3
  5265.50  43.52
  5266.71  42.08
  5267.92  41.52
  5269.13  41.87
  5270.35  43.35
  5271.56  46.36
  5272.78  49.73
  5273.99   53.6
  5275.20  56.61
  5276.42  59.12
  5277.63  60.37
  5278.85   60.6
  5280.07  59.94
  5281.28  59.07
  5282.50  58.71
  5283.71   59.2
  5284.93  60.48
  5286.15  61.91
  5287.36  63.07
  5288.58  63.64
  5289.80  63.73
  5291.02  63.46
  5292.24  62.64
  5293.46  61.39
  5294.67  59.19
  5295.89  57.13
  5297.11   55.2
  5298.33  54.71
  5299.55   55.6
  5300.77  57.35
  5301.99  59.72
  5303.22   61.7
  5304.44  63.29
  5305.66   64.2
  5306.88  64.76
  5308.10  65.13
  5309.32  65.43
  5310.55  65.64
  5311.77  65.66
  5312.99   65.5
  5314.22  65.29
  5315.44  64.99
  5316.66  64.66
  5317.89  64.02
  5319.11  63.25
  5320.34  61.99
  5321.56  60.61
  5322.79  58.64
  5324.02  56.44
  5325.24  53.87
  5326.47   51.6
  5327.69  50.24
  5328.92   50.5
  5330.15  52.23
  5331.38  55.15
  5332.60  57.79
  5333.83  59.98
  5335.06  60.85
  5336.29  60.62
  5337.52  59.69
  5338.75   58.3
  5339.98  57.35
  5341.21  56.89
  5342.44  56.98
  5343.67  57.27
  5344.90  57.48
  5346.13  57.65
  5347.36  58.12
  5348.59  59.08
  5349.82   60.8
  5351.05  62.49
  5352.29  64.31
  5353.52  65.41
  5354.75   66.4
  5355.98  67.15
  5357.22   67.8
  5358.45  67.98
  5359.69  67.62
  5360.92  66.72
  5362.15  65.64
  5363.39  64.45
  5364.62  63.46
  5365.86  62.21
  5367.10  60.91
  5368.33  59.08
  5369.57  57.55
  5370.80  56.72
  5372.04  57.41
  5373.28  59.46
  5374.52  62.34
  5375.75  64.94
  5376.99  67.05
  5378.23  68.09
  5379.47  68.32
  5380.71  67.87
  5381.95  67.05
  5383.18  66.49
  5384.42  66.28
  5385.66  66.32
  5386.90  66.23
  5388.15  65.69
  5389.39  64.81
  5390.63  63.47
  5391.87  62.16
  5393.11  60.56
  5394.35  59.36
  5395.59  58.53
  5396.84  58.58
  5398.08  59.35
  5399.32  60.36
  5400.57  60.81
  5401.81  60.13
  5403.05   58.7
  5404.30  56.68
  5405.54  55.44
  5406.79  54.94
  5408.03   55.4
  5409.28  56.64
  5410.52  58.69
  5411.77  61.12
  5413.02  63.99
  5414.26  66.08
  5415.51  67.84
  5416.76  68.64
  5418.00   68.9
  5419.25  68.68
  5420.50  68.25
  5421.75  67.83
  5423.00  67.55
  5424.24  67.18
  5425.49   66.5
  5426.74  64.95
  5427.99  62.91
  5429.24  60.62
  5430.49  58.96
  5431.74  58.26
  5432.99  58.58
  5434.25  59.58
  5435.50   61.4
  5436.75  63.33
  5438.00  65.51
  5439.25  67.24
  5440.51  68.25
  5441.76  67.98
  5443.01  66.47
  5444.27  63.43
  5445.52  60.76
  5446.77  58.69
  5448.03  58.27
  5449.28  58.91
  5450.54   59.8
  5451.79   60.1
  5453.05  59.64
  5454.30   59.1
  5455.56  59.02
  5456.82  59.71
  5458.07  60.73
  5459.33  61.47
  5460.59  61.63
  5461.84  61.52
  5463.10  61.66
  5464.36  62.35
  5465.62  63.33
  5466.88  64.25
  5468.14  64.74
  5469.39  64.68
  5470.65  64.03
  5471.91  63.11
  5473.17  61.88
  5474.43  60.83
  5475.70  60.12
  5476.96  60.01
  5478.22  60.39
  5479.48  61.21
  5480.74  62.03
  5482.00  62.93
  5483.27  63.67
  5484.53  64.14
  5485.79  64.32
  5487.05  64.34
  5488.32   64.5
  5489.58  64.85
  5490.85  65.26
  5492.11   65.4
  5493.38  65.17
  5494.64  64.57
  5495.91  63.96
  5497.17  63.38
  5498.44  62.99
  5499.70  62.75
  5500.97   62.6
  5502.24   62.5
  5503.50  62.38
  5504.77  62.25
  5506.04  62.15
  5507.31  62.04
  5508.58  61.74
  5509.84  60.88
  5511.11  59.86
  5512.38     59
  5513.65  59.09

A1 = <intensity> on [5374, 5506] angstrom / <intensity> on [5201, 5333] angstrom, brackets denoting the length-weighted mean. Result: 1.1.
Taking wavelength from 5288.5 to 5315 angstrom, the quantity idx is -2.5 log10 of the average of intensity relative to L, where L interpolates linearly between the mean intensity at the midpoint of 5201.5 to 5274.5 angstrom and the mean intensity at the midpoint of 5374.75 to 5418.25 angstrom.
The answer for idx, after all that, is -0.10 mag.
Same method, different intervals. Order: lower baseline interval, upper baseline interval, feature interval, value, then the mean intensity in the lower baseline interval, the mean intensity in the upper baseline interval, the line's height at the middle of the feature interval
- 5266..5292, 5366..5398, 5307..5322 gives -0.11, 55.7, 62.9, 58.2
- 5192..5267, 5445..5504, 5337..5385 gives -0.10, 51.6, 62.2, 57.3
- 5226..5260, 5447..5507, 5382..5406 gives -0.02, 58.1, 62.3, 60.8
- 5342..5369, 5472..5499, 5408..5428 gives -0.04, 62.7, 63.1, 62.9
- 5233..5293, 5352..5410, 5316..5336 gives 0.04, 56.7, 62.6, 59.9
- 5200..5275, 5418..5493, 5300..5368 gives -0.08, 51.8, 62.9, 56.7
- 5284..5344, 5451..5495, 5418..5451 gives -0.03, 60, 62.5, 61.9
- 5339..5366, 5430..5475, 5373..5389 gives -0.06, 62.4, 61.9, 62.3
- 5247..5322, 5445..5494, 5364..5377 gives -0.02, 58.1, 62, 59.9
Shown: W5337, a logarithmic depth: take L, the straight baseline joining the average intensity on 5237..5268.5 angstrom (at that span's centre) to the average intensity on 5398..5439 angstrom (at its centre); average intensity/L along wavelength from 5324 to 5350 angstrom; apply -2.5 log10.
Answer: 0.04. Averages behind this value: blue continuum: 55.8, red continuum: 62.3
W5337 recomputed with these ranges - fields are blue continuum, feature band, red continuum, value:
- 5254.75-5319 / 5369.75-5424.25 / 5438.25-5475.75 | -0.04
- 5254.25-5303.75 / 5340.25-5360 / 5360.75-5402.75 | -0.02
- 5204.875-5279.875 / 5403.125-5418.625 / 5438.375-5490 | -0.02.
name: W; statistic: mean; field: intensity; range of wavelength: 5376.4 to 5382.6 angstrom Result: 67.7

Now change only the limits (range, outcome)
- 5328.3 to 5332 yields 52.6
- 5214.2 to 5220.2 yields 55.9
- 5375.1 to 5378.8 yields 66.7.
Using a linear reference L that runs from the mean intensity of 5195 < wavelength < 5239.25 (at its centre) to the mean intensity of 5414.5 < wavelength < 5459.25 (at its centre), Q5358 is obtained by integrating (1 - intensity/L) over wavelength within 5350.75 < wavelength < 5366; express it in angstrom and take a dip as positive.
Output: -1.9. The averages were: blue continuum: 49.4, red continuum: 63.2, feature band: 65.7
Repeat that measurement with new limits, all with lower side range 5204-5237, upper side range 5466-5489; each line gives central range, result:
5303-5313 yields -1.88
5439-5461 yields -0.06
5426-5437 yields -0.07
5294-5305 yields -0.86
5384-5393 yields -0.97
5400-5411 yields 0.34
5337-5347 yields -0.28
